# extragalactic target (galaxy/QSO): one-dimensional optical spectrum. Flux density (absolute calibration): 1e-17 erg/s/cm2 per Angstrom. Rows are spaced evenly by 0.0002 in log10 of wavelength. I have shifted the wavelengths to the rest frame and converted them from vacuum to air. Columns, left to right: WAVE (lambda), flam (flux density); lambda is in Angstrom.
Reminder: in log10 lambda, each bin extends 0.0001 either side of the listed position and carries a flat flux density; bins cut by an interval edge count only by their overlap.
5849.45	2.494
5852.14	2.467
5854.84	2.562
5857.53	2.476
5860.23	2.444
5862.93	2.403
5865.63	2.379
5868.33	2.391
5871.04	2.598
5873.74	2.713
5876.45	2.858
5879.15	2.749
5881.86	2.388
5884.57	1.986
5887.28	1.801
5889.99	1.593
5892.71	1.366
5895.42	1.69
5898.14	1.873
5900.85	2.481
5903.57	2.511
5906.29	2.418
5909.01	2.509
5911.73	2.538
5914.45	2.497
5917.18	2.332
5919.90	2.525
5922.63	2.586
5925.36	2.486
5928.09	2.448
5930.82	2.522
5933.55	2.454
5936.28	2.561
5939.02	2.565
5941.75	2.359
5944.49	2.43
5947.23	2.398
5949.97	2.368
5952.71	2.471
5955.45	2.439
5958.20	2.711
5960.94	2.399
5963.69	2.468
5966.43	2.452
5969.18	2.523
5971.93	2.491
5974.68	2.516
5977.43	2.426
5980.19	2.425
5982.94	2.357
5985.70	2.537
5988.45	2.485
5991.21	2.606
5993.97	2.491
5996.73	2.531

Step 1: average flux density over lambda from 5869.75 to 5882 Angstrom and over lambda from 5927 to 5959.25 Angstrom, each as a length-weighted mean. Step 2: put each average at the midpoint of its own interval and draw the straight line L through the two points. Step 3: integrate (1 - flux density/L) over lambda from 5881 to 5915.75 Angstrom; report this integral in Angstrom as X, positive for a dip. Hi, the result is 6.52 Angstrom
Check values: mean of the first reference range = 2.69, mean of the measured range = 2.12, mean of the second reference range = 2.47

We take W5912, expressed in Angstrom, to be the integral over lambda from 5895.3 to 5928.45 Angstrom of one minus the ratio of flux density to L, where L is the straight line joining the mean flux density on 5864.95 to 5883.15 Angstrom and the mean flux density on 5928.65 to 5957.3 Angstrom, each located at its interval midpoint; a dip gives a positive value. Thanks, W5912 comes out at 1.5 Angstrom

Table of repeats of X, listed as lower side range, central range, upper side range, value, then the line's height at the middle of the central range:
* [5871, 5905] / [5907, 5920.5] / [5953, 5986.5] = -1.2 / 2.28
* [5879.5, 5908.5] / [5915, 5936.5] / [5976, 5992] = -2.8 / 2.2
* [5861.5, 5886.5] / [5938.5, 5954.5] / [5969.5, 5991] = 0.3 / 2.48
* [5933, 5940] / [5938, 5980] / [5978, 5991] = 0.6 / 2.5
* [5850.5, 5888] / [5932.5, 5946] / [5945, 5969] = -0.1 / 2.46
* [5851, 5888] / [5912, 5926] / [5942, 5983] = -0.2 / 2.46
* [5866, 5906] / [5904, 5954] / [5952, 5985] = -2.5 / 2.35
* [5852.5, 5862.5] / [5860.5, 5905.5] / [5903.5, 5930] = 4.4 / 2.48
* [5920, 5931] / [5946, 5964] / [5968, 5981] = 0.2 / 2.49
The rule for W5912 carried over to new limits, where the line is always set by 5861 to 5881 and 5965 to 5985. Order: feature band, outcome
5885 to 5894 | 3.3 Angstrom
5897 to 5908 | 0.9 Angstrom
